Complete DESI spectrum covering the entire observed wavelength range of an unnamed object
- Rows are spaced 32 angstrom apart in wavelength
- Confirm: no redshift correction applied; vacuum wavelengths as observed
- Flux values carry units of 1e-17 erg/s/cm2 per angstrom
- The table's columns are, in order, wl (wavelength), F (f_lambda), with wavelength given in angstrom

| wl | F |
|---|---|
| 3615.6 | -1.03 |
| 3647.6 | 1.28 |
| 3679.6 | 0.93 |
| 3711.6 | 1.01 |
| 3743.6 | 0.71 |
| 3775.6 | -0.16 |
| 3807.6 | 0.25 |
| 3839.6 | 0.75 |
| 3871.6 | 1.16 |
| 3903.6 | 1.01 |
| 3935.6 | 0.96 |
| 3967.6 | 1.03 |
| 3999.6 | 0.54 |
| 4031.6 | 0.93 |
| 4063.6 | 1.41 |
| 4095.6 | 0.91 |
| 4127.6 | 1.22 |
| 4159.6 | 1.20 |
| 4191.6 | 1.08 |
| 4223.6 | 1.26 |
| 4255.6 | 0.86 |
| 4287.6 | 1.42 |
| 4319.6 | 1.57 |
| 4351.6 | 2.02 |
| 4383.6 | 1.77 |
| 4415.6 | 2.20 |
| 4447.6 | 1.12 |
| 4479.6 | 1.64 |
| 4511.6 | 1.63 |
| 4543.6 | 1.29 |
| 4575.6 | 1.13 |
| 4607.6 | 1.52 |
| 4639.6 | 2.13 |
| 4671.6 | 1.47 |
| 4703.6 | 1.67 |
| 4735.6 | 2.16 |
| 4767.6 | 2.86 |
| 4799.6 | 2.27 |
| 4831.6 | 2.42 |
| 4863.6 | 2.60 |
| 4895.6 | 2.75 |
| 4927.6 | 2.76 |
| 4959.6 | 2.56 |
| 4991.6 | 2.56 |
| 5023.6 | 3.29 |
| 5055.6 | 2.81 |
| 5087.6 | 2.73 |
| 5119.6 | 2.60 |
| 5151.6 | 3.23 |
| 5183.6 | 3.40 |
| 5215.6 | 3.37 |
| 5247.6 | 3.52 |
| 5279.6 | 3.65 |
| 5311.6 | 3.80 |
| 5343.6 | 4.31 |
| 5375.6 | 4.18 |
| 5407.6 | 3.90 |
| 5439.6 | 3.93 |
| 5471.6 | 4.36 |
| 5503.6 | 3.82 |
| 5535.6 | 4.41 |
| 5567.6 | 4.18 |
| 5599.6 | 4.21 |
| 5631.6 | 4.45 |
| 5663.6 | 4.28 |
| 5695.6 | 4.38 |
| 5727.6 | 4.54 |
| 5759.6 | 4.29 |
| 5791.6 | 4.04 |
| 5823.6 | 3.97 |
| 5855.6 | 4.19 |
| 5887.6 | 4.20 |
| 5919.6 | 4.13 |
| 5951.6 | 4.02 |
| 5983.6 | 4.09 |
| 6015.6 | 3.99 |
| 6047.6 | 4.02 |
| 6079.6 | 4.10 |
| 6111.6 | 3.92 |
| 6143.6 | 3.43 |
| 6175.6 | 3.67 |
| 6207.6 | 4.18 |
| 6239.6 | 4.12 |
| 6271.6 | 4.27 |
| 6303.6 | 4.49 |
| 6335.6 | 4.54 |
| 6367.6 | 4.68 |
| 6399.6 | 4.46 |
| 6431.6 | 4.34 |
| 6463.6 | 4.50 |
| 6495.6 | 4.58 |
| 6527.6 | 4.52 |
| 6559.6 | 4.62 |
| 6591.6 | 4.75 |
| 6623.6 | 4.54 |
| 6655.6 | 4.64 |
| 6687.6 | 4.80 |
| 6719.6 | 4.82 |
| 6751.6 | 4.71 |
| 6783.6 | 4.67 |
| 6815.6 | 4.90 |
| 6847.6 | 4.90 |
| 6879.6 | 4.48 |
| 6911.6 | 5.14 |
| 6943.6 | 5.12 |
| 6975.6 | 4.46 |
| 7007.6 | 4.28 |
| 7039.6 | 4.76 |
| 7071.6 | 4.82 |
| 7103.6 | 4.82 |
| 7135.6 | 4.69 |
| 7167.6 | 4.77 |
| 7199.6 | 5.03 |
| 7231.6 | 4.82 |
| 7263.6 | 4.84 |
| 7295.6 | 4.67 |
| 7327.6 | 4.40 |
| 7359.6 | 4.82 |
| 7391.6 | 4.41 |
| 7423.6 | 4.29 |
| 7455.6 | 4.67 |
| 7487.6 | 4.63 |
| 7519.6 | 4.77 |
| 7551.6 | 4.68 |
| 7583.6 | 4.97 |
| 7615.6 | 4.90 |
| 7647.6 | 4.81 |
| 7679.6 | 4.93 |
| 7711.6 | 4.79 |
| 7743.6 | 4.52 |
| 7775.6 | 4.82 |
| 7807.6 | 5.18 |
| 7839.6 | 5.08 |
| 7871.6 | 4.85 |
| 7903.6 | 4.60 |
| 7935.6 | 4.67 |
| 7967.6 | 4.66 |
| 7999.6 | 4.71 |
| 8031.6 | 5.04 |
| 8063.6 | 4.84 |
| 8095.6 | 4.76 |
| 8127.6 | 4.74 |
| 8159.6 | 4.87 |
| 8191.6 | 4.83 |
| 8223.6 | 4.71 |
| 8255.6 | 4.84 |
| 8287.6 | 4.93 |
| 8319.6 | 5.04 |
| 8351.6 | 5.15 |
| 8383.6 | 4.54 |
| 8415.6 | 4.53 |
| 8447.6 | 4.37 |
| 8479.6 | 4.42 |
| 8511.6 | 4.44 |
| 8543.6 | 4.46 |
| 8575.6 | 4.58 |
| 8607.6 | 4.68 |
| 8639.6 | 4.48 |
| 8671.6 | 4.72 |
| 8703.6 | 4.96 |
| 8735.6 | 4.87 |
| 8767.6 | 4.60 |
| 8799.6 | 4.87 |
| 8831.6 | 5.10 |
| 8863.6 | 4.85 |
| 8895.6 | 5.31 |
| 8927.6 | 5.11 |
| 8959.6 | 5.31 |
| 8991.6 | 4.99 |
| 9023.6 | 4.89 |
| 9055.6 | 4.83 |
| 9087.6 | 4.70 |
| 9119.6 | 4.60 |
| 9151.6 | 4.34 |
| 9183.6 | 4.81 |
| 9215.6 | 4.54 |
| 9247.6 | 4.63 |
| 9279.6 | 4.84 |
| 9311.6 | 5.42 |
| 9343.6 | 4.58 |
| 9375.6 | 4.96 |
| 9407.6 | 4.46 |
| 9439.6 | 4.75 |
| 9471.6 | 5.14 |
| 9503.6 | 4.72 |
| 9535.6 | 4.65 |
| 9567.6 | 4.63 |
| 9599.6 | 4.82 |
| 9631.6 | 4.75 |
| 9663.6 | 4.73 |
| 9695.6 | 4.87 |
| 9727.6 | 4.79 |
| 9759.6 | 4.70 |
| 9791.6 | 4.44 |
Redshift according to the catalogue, 0.19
